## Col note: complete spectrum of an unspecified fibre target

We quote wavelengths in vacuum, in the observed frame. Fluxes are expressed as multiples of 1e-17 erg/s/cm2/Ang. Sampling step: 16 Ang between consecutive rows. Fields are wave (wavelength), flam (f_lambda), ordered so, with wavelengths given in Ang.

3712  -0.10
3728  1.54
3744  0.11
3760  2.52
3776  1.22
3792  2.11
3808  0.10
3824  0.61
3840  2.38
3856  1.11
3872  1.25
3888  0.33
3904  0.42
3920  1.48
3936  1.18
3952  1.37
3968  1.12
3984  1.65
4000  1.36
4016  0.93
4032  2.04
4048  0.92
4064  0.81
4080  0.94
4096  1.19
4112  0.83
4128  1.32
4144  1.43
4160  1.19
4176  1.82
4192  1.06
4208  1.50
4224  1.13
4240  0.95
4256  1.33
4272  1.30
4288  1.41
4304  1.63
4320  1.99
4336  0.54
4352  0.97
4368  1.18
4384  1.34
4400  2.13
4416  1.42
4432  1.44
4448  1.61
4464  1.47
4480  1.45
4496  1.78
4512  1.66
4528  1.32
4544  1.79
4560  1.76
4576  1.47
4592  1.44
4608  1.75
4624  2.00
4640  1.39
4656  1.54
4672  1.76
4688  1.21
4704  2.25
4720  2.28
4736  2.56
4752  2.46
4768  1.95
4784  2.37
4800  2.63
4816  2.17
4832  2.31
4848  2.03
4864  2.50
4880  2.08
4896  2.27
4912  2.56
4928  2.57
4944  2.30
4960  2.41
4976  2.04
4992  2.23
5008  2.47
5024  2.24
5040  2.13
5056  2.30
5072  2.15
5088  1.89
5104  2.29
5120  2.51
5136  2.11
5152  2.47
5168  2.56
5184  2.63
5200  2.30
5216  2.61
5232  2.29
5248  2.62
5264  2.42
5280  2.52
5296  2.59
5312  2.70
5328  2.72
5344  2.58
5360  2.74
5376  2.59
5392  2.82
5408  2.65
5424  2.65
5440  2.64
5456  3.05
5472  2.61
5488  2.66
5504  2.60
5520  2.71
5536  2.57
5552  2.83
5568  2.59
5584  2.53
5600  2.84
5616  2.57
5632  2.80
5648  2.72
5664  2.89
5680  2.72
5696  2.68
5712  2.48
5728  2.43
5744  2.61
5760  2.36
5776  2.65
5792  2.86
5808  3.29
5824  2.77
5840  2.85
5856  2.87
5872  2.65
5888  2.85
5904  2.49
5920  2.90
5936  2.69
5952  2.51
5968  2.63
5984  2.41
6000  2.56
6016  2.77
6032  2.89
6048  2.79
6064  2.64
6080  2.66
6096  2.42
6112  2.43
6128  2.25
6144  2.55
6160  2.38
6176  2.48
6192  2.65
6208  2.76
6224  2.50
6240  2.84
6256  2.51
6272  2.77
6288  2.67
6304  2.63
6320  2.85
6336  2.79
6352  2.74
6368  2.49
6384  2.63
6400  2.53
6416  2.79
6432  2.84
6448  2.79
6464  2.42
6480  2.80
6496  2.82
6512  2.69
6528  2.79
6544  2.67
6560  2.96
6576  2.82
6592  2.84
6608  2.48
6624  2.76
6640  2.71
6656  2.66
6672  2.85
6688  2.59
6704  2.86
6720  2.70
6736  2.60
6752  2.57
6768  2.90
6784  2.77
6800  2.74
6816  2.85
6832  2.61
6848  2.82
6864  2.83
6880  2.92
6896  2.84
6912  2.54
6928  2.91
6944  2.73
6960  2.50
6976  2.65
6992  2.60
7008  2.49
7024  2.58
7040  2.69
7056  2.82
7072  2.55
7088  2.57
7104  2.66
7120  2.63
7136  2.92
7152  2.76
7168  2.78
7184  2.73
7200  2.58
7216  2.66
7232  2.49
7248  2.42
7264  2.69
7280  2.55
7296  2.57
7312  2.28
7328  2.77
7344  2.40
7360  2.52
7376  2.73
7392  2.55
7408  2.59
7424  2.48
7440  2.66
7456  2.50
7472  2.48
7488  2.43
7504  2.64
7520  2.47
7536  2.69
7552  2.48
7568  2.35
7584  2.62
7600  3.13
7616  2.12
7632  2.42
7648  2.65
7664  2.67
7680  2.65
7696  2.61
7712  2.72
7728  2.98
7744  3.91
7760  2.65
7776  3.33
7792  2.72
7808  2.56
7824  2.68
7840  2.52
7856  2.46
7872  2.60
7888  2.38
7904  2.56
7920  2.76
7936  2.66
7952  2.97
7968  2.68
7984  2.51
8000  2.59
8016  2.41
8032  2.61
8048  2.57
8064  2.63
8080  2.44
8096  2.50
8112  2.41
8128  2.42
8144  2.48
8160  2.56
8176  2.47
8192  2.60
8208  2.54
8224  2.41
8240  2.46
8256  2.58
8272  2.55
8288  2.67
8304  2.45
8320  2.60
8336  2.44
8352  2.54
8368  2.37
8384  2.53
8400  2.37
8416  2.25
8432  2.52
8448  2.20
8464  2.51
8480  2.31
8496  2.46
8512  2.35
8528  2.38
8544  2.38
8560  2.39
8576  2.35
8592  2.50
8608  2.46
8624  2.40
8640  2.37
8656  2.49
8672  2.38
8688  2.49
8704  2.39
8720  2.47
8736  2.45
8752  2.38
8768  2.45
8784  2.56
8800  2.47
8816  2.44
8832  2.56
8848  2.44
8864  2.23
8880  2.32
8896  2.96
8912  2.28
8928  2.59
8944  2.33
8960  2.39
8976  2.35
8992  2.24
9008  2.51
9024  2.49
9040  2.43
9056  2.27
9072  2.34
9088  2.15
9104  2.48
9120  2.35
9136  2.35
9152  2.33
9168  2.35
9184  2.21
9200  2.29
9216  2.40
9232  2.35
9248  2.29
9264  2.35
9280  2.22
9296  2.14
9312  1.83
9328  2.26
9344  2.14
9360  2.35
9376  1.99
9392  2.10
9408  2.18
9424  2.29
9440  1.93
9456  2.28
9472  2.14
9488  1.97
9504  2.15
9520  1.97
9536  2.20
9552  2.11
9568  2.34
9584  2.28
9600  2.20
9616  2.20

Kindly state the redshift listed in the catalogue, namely 0.18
